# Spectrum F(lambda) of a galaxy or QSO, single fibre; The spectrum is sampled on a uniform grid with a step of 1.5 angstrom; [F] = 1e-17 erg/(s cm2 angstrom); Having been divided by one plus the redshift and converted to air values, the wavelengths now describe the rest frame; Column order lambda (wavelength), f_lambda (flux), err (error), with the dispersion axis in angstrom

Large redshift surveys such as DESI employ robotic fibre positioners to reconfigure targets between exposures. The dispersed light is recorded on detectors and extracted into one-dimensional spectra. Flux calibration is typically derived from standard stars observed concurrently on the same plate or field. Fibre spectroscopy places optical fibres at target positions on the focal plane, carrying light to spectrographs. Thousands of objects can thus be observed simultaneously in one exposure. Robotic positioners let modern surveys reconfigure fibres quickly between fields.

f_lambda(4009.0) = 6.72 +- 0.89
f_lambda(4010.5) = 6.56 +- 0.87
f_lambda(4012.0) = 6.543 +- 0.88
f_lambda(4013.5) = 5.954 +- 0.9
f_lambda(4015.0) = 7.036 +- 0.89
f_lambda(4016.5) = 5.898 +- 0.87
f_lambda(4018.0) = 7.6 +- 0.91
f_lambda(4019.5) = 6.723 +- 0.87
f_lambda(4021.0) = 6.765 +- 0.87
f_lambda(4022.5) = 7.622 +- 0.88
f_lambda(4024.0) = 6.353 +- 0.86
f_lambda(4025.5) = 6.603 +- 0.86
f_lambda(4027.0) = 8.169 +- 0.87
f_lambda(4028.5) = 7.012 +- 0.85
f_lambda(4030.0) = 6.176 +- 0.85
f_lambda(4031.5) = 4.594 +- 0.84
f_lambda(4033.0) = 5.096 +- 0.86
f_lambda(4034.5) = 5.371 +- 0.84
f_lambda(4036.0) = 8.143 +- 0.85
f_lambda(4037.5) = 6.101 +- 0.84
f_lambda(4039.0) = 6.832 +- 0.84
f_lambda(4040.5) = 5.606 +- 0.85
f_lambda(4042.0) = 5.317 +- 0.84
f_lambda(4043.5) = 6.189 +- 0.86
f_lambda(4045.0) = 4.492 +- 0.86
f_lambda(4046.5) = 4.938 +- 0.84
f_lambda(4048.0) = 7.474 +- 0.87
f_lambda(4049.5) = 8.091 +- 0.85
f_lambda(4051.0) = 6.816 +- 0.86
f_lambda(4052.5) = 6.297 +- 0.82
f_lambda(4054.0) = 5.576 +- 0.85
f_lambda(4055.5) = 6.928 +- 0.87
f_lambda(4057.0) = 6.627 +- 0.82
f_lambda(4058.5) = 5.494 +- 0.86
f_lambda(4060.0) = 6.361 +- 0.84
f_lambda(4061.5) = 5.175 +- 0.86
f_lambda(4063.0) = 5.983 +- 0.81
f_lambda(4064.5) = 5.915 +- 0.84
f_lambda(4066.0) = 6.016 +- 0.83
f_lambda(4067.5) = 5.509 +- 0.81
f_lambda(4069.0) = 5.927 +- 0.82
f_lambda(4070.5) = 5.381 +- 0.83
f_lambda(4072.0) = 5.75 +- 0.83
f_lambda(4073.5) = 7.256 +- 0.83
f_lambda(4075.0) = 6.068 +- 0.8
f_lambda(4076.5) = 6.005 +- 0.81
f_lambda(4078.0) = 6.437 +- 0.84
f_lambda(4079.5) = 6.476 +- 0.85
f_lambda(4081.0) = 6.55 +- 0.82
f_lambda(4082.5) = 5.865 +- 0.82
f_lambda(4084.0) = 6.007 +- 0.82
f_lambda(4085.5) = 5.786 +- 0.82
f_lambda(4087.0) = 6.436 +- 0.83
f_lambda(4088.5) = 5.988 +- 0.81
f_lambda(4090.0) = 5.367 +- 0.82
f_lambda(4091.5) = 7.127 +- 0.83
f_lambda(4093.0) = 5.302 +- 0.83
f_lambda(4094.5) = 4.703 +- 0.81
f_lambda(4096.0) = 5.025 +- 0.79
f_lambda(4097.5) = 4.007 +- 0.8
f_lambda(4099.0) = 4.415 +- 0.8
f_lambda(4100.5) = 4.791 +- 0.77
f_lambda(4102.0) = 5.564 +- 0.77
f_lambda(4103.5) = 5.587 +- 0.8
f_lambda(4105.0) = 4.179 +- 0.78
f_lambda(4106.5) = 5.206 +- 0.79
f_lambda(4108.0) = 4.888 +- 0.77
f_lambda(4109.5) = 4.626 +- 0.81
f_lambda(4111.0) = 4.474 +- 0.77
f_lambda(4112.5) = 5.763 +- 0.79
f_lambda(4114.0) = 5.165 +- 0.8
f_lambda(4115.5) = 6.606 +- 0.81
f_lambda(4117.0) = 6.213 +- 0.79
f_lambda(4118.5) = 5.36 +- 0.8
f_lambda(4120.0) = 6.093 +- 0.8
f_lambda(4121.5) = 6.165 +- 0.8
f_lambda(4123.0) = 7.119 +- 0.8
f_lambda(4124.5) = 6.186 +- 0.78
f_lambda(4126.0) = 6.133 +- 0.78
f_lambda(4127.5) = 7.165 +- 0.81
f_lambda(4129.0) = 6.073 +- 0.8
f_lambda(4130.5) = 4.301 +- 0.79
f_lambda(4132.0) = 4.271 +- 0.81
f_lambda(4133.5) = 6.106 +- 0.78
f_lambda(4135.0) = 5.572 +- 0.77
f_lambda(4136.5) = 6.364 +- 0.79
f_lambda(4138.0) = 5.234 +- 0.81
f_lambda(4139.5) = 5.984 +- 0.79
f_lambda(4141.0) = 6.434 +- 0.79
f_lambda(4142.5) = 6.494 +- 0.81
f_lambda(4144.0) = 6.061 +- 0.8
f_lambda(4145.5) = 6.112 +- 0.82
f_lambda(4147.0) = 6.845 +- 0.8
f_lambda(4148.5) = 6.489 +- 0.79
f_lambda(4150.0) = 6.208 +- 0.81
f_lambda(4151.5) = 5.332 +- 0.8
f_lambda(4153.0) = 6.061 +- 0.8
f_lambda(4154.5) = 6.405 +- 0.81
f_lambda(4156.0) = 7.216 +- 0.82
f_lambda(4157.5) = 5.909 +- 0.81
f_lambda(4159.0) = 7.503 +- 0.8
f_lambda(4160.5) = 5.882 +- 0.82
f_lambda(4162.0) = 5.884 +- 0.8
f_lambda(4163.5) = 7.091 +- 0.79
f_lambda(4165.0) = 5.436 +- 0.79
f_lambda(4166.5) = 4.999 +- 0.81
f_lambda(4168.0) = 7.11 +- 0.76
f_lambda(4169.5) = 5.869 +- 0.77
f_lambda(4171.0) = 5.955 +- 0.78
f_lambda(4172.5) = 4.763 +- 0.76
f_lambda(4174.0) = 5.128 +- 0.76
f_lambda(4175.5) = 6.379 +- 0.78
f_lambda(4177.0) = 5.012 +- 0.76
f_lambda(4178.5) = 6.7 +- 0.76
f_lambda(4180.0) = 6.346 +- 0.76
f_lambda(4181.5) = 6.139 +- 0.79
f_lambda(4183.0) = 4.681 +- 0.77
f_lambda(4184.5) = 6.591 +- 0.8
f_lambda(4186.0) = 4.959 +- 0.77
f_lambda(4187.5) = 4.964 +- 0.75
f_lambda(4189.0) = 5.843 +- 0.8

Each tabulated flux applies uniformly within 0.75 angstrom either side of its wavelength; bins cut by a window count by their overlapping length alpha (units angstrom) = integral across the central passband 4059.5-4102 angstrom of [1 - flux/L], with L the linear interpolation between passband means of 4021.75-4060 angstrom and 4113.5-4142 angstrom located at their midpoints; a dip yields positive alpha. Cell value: 2.6 angstrom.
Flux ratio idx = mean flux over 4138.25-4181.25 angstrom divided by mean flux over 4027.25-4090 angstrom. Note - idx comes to 1.0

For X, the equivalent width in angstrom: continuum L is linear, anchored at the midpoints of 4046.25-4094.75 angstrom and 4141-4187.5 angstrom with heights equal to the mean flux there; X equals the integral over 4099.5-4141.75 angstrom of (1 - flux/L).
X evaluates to 3.2 angstrom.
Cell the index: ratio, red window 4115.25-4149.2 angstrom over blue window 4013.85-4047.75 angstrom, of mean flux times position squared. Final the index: 1.01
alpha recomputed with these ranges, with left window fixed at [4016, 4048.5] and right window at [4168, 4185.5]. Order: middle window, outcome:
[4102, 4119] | 2.13 angstrom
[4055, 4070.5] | 0.66 angstrom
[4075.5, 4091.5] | 0.00 angstrom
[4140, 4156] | -0.98 angstrom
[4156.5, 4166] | -0.64 angstrom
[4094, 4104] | 2.02 angstrom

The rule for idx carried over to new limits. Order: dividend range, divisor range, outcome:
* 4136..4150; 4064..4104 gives 1.08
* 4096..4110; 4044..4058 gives 0.76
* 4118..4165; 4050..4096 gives 1.02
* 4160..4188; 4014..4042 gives 0.89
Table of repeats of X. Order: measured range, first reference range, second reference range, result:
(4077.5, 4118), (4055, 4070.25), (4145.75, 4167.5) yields 3.78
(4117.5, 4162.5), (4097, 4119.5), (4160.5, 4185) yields -4.88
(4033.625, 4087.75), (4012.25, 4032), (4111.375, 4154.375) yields 2.48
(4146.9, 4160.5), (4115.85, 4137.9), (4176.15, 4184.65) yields -1.13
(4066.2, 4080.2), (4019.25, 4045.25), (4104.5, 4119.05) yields -0.76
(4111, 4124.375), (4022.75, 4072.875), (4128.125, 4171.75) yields 0.22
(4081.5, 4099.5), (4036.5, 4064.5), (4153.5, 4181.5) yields 1.74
